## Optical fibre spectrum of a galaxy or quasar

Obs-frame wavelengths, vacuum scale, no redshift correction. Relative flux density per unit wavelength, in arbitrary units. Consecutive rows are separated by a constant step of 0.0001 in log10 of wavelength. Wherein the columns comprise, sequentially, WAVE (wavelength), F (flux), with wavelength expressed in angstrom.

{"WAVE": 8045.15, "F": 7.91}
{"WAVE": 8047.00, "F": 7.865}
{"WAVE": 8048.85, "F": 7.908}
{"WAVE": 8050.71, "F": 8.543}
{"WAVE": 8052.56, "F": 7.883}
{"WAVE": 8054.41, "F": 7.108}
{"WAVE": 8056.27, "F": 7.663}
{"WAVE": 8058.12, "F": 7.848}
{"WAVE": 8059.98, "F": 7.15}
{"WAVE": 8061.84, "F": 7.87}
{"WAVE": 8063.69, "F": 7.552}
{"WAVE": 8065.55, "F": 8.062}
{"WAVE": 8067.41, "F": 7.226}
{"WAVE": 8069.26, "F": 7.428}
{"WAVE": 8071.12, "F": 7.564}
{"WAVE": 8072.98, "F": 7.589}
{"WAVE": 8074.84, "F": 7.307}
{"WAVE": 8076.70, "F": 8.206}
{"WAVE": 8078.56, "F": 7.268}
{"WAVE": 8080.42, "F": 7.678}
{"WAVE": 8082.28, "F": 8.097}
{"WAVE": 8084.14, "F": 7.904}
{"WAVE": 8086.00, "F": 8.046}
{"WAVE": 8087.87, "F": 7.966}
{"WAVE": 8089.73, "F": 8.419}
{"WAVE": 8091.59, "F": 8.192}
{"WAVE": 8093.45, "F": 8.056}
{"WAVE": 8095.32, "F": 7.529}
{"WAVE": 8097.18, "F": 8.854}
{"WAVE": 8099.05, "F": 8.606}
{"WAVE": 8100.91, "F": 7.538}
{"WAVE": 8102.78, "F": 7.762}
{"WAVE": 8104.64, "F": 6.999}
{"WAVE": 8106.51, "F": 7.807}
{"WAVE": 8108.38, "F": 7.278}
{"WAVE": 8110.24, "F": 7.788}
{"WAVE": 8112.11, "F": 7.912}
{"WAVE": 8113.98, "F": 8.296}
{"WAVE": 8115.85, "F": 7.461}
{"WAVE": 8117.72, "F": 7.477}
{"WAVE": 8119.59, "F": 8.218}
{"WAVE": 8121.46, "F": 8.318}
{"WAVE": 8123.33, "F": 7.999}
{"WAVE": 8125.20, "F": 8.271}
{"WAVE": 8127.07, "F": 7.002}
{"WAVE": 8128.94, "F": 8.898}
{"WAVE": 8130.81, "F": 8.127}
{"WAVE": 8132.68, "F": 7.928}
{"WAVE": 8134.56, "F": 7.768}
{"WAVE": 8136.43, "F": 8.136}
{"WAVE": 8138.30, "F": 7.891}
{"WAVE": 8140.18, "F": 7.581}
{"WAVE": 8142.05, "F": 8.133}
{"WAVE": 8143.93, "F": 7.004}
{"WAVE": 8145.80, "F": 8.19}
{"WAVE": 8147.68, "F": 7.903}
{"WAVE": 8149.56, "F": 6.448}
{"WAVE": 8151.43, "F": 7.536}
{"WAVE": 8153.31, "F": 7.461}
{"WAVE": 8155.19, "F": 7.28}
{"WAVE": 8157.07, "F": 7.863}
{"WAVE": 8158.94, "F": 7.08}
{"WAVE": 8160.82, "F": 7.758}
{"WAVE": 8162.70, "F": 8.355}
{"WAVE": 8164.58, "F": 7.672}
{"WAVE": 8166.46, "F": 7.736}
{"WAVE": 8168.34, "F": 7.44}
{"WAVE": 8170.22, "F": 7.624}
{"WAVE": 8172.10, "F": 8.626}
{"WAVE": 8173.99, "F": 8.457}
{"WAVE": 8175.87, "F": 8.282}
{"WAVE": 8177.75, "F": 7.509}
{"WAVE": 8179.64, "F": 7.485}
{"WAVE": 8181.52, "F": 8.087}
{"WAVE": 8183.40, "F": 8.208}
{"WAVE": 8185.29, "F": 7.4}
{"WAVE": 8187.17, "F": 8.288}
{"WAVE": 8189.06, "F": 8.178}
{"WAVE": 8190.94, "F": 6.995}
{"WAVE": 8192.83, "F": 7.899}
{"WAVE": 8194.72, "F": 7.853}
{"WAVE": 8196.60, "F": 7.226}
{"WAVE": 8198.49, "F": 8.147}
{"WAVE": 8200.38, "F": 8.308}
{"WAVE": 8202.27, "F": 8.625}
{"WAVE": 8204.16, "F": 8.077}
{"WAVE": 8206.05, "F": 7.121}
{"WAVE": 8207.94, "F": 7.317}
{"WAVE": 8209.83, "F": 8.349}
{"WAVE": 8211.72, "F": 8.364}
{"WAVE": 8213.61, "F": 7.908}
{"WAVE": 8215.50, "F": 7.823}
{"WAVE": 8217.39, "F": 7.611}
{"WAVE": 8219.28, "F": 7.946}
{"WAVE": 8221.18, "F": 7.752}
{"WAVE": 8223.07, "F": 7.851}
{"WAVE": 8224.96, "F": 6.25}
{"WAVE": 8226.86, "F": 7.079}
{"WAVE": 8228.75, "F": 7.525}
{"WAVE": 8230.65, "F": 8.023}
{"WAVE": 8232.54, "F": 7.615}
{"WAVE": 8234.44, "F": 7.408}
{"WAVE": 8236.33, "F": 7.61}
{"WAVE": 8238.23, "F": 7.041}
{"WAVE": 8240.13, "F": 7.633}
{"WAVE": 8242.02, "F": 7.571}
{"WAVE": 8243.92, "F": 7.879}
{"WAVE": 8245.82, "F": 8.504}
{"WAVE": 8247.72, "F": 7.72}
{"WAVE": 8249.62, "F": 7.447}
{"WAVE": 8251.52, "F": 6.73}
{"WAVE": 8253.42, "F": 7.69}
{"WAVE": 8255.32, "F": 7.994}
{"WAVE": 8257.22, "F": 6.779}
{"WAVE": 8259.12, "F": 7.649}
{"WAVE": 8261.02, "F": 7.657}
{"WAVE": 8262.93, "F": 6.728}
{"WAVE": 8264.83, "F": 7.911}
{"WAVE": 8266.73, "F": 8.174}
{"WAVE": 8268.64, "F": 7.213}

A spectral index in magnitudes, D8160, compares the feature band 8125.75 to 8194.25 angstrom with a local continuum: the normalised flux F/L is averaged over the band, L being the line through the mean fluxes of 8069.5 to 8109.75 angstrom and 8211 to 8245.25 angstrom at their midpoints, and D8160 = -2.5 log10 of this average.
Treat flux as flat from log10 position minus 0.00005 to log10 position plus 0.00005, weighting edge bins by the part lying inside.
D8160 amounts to -0.01 mag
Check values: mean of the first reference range 7.83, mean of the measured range 7.79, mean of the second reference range 7.61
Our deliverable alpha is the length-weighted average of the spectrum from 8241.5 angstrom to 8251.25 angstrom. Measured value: 7.75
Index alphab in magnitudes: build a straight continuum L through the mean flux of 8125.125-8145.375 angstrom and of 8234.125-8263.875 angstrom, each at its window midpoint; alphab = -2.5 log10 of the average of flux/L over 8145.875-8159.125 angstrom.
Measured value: 0.05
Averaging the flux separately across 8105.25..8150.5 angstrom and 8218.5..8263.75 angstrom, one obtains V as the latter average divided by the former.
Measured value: 0.96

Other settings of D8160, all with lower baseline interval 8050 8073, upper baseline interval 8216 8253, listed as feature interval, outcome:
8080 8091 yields -0.056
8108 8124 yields -0.037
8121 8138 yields -0.060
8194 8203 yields -0.064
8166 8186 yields -0.046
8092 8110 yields -0.030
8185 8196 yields -0.030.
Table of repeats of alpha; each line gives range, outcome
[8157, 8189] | 7.88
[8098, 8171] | 7.76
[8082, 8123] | 7.93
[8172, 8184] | 8.05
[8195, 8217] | 7.92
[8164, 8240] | 7.77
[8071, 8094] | 7.88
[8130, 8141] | 7.9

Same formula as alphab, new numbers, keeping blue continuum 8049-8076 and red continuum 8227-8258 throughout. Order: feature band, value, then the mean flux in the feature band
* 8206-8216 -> -0.04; 7.88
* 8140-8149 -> -0.02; 7.72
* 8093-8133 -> -0.04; 7.91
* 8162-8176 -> -0.06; 8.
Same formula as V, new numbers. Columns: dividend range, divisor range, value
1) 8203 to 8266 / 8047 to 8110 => 0.98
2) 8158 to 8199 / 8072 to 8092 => 0.99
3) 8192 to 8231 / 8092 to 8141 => 0.98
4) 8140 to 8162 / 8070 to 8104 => 0.95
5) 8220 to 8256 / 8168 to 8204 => 0.95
